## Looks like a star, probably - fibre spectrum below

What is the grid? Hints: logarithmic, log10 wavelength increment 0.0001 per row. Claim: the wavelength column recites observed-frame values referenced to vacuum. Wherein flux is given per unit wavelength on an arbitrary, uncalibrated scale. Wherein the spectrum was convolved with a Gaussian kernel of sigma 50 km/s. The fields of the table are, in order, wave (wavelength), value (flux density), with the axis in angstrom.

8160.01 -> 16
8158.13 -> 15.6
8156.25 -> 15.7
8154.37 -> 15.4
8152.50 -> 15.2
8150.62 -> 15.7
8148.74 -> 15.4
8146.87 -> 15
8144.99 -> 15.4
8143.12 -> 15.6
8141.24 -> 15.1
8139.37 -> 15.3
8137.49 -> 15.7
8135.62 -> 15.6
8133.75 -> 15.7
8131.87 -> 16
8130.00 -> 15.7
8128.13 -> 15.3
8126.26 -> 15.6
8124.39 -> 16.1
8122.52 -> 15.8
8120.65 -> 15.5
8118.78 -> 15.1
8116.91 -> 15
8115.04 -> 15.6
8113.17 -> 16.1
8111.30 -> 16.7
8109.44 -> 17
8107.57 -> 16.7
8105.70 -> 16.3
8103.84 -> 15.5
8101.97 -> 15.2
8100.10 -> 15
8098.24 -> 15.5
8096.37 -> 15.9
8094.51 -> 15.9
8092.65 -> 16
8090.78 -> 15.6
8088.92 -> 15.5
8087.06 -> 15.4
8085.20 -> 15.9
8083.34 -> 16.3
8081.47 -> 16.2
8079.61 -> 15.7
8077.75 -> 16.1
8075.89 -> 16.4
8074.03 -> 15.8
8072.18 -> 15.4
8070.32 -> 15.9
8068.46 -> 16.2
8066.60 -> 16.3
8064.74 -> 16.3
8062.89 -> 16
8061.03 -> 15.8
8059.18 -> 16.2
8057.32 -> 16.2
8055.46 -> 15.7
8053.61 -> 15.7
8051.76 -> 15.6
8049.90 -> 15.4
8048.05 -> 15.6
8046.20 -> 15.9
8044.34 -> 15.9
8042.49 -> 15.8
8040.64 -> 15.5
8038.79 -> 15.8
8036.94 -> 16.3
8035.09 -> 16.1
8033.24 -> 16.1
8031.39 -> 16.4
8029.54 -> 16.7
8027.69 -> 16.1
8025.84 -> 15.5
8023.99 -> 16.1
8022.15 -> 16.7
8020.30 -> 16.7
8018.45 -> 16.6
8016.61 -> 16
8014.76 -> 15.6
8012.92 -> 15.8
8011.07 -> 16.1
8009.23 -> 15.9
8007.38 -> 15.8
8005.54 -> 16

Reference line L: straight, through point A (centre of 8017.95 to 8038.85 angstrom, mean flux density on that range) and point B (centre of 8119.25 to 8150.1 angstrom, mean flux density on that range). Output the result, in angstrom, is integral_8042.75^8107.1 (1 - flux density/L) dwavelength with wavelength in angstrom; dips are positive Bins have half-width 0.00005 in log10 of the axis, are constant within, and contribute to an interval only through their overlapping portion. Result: 0.5 angstrom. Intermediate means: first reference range 16.3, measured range 15.8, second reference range 15.5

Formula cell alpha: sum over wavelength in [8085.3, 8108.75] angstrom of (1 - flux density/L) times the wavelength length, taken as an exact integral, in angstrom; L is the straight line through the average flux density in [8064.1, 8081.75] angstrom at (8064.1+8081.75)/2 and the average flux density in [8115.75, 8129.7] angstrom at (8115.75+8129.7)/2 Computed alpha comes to 0.1 angstrom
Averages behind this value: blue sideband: 16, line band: 15.7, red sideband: 15.5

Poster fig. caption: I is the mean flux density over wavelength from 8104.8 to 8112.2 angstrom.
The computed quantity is 16.7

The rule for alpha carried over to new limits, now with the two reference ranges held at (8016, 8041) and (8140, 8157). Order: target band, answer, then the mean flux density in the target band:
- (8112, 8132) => -0.1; 15.6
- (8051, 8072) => 0.0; 16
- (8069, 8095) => 0.0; 15.9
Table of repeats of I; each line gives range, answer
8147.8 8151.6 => 15.5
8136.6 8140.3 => 15.5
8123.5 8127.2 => 15.9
